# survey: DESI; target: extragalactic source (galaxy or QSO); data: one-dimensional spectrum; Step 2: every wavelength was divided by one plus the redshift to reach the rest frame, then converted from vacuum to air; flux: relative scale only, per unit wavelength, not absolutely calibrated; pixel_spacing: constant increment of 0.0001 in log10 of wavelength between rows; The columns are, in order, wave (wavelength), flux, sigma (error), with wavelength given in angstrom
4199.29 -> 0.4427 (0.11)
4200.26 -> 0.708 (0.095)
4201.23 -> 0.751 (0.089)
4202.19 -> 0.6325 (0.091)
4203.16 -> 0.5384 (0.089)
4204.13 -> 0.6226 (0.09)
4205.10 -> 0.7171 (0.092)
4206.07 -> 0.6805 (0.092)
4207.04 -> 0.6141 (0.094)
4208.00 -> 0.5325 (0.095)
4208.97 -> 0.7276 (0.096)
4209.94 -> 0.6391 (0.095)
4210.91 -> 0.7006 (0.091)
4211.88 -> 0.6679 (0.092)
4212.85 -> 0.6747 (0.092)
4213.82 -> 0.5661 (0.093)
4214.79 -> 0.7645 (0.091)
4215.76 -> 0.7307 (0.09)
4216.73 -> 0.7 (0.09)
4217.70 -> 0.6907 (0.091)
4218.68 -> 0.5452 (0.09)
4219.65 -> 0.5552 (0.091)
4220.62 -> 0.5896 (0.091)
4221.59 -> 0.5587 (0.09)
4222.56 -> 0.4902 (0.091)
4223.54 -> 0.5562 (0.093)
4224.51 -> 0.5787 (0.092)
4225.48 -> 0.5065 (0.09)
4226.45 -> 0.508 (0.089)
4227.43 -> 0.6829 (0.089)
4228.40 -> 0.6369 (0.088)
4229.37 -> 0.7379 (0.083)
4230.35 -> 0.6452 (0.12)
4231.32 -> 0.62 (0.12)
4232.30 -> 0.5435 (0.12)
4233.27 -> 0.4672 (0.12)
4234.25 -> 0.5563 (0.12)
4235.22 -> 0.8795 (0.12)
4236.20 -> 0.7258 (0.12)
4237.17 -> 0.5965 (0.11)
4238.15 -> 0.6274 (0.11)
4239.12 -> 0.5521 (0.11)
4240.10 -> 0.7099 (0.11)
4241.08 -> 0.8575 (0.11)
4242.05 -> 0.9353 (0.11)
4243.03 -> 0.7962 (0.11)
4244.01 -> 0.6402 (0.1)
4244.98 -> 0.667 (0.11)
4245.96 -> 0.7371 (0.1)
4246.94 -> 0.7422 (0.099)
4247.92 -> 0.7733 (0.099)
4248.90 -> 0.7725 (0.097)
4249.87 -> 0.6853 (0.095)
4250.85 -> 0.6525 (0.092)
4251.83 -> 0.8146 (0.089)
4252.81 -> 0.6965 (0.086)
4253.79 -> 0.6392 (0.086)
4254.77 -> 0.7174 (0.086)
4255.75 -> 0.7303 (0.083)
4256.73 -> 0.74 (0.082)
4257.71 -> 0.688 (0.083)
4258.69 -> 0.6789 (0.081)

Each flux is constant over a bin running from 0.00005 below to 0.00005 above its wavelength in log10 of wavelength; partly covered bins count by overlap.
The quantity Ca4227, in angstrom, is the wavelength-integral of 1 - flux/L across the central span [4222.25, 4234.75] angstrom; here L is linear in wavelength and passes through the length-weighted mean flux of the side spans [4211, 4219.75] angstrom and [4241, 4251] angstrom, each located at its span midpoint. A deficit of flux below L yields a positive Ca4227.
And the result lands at 2.1 angstrom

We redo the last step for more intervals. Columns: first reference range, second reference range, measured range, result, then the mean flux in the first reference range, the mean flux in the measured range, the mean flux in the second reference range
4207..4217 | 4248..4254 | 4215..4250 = 1.9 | 0.667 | 0.656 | 0.718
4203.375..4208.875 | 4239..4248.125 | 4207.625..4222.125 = 0.4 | 0.635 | 0.643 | 0.747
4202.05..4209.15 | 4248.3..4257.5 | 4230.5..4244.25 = 0.2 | 0.629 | 0.679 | 0.716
